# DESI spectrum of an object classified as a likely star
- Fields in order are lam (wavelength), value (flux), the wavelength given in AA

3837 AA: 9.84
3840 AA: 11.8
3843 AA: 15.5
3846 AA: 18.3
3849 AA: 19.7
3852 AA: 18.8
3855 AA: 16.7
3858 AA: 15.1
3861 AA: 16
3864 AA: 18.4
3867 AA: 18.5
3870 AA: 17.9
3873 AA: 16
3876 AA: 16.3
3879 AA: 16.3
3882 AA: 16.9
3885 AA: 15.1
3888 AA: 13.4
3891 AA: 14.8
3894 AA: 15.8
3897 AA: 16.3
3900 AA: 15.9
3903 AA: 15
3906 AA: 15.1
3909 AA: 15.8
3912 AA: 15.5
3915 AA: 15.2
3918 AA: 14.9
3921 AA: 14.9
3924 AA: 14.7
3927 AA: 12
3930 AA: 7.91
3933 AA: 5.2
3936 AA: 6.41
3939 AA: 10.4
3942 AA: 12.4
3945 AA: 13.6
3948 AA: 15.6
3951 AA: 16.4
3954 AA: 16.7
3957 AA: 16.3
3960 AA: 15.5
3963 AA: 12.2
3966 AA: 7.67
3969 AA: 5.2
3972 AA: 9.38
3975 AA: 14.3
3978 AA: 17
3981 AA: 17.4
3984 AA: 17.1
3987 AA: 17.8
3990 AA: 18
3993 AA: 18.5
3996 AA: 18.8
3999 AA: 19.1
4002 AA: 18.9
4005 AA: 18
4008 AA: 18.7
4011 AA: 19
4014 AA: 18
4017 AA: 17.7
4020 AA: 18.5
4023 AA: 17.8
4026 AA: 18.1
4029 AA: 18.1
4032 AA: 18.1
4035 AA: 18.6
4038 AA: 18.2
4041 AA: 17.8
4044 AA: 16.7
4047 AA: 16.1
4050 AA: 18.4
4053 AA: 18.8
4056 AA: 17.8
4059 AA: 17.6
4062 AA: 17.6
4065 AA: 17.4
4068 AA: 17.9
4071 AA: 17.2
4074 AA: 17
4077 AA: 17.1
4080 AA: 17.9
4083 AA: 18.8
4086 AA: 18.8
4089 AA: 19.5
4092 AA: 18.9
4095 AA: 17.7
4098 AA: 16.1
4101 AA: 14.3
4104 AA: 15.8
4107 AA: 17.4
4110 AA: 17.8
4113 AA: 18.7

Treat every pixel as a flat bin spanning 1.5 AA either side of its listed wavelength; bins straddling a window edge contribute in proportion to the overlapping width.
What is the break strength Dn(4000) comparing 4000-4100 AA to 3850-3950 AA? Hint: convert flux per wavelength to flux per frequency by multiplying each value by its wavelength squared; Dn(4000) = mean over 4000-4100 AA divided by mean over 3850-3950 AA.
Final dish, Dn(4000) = 1.3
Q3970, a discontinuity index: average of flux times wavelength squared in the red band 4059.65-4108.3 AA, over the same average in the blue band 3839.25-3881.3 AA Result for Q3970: 1.2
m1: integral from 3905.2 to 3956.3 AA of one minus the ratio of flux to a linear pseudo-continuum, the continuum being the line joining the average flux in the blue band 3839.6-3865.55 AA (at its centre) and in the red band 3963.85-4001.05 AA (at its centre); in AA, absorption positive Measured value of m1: 8.6 AA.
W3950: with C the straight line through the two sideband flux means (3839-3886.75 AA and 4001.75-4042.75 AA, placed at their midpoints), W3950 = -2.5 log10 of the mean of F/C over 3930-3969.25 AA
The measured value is 0.42 mag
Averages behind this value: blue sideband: 16.7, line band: 11.9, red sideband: 18.2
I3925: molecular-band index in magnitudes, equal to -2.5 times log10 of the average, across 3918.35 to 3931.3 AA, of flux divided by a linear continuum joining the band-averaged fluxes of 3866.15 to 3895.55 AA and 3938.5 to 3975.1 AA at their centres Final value 0.12 mag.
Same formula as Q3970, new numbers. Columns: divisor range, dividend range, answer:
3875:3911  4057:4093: 1.27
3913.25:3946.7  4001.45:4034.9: 1.64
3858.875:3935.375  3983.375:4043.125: 1.30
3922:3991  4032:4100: 1.45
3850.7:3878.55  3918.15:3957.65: 0.76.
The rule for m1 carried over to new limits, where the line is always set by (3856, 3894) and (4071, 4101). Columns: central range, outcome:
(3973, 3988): 0.5 AA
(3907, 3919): 0.8 AA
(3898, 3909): 0.7 AA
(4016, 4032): -0.7 AA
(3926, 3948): 8.7 AA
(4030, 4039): -0.5 AA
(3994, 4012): -1.7 AA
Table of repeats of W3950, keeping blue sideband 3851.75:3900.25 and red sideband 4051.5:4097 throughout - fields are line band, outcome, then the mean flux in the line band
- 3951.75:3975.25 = 0.364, 12.2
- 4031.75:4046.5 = -0.004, 17.7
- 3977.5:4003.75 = -0.051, 18.1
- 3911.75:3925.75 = 0.119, 14.9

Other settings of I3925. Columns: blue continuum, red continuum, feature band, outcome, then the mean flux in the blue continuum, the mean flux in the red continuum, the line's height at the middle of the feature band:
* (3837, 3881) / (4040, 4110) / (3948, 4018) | 0.08 mag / 16.6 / 17.5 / 17.1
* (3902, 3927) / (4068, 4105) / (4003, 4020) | -0.12 mag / 15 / 17.5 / 16.4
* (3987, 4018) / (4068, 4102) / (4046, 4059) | 0.01 mag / 18.4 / 17.6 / 18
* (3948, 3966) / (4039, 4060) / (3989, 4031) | -0.12 mag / 14.8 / 17.6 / 16.4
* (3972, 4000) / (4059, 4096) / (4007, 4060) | -0.03 mag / 17.1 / 18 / 17.5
